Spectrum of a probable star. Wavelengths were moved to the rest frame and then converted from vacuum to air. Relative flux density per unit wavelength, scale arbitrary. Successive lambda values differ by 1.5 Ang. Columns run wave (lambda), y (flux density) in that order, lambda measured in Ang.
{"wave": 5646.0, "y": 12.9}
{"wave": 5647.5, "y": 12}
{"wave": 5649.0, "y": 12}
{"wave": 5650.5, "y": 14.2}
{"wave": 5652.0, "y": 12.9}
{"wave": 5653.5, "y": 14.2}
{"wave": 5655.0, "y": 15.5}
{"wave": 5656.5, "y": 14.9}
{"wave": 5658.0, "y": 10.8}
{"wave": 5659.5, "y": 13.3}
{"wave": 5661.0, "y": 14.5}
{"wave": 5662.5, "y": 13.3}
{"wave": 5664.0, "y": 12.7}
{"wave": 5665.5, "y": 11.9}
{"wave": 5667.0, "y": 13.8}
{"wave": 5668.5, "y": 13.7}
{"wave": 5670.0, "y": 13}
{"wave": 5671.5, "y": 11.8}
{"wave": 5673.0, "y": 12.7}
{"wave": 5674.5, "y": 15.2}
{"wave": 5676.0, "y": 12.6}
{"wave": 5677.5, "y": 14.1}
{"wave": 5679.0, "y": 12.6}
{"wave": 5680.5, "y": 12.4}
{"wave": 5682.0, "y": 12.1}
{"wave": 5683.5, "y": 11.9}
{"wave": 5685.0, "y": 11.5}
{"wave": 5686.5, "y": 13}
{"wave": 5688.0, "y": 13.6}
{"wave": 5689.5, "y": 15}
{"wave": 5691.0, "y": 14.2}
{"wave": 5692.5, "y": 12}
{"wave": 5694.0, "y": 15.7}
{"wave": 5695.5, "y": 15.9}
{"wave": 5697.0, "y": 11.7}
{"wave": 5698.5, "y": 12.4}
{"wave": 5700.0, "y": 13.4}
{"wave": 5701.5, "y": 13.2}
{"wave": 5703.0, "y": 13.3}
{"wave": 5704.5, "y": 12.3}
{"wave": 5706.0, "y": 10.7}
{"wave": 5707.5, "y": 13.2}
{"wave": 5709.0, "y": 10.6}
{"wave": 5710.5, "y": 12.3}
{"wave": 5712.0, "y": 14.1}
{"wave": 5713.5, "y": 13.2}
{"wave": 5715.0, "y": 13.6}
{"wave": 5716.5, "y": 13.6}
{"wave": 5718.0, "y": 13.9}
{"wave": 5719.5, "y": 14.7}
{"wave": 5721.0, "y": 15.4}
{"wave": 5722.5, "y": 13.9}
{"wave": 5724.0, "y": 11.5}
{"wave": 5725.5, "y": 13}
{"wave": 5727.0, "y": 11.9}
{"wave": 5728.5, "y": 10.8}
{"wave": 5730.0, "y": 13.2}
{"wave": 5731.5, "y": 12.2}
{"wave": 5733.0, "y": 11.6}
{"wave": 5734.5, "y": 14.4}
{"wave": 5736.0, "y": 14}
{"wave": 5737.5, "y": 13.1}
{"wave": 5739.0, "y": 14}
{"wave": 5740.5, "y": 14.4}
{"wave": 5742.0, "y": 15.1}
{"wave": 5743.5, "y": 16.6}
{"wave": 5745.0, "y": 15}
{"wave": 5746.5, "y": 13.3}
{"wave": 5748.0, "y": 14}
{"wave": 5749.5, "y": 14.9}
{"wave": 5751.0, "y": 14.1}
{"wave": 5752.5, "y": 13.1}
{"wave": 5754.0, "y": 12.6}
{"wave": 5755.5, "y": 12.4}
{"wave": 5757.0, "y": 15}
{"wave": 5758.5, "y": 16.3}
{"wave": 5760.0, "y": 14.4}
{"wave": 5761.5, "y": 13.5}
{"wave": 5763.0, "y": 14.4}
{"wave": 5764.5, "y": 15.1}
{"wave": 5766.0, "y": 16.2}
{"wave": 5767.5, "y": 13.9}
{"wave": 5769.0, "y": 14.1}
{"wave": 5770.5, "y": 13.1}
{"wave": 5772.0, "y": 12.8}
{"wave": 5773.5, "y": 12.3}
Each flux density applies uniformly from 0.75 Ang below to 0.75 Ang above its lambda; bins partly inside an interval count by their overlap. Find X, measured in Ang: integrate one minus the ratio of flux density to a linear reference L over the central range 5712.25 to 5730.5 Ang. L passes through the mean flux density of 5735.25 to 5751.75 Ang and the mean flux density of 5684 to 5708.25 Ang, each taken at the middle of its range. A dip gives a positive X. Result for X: 0.8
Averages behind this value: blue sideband 13.2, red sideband 14.4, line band 13.2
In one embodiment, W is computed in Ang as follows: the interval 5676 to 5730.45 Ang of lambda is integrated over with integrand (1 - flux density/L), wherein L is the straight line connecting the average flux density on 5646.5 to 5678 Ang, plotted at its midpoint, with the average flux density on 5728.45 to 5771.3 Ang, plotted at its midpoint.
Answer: 2.30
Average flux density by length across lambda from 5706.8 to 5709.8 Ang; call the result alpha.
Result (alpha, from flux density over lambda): 11.9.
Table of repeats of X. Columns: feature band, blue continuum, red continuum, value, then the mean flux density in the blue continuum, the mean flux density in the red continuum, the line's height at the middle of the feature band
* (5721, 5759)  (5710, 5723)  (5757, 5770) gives 1.8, 13.9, 14.7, 14.3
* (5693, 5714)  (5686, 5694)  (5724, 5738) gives 0.7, 13.8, 12.6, 13.4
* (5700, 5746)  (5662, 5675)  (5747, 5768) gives 1.7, 13.1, 14.3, 13.8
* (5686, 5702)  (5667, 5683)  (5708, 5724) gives -0.5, 13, 13.4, 13.2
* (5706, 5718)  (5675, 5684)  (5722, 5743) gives 0.1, 12.7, 13.1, 13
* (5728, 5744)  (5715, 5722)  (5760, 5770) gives 0.9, 14.3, 14.5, 14.4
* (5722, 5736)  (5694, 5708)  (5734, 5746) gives 1.6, 13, 14.6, 14.1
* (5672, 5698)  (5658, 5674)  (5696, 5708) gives -1.0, 13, 12.6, 12.8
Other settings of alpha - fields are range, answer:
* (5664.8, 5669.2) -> 13.1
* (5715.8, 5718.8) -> 13.8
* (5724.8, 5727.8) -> 12.4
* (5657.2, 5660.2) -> 12.1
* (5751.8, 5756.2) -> 12.7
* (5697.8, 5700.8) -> 12.9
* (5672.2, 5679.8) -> 13.4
